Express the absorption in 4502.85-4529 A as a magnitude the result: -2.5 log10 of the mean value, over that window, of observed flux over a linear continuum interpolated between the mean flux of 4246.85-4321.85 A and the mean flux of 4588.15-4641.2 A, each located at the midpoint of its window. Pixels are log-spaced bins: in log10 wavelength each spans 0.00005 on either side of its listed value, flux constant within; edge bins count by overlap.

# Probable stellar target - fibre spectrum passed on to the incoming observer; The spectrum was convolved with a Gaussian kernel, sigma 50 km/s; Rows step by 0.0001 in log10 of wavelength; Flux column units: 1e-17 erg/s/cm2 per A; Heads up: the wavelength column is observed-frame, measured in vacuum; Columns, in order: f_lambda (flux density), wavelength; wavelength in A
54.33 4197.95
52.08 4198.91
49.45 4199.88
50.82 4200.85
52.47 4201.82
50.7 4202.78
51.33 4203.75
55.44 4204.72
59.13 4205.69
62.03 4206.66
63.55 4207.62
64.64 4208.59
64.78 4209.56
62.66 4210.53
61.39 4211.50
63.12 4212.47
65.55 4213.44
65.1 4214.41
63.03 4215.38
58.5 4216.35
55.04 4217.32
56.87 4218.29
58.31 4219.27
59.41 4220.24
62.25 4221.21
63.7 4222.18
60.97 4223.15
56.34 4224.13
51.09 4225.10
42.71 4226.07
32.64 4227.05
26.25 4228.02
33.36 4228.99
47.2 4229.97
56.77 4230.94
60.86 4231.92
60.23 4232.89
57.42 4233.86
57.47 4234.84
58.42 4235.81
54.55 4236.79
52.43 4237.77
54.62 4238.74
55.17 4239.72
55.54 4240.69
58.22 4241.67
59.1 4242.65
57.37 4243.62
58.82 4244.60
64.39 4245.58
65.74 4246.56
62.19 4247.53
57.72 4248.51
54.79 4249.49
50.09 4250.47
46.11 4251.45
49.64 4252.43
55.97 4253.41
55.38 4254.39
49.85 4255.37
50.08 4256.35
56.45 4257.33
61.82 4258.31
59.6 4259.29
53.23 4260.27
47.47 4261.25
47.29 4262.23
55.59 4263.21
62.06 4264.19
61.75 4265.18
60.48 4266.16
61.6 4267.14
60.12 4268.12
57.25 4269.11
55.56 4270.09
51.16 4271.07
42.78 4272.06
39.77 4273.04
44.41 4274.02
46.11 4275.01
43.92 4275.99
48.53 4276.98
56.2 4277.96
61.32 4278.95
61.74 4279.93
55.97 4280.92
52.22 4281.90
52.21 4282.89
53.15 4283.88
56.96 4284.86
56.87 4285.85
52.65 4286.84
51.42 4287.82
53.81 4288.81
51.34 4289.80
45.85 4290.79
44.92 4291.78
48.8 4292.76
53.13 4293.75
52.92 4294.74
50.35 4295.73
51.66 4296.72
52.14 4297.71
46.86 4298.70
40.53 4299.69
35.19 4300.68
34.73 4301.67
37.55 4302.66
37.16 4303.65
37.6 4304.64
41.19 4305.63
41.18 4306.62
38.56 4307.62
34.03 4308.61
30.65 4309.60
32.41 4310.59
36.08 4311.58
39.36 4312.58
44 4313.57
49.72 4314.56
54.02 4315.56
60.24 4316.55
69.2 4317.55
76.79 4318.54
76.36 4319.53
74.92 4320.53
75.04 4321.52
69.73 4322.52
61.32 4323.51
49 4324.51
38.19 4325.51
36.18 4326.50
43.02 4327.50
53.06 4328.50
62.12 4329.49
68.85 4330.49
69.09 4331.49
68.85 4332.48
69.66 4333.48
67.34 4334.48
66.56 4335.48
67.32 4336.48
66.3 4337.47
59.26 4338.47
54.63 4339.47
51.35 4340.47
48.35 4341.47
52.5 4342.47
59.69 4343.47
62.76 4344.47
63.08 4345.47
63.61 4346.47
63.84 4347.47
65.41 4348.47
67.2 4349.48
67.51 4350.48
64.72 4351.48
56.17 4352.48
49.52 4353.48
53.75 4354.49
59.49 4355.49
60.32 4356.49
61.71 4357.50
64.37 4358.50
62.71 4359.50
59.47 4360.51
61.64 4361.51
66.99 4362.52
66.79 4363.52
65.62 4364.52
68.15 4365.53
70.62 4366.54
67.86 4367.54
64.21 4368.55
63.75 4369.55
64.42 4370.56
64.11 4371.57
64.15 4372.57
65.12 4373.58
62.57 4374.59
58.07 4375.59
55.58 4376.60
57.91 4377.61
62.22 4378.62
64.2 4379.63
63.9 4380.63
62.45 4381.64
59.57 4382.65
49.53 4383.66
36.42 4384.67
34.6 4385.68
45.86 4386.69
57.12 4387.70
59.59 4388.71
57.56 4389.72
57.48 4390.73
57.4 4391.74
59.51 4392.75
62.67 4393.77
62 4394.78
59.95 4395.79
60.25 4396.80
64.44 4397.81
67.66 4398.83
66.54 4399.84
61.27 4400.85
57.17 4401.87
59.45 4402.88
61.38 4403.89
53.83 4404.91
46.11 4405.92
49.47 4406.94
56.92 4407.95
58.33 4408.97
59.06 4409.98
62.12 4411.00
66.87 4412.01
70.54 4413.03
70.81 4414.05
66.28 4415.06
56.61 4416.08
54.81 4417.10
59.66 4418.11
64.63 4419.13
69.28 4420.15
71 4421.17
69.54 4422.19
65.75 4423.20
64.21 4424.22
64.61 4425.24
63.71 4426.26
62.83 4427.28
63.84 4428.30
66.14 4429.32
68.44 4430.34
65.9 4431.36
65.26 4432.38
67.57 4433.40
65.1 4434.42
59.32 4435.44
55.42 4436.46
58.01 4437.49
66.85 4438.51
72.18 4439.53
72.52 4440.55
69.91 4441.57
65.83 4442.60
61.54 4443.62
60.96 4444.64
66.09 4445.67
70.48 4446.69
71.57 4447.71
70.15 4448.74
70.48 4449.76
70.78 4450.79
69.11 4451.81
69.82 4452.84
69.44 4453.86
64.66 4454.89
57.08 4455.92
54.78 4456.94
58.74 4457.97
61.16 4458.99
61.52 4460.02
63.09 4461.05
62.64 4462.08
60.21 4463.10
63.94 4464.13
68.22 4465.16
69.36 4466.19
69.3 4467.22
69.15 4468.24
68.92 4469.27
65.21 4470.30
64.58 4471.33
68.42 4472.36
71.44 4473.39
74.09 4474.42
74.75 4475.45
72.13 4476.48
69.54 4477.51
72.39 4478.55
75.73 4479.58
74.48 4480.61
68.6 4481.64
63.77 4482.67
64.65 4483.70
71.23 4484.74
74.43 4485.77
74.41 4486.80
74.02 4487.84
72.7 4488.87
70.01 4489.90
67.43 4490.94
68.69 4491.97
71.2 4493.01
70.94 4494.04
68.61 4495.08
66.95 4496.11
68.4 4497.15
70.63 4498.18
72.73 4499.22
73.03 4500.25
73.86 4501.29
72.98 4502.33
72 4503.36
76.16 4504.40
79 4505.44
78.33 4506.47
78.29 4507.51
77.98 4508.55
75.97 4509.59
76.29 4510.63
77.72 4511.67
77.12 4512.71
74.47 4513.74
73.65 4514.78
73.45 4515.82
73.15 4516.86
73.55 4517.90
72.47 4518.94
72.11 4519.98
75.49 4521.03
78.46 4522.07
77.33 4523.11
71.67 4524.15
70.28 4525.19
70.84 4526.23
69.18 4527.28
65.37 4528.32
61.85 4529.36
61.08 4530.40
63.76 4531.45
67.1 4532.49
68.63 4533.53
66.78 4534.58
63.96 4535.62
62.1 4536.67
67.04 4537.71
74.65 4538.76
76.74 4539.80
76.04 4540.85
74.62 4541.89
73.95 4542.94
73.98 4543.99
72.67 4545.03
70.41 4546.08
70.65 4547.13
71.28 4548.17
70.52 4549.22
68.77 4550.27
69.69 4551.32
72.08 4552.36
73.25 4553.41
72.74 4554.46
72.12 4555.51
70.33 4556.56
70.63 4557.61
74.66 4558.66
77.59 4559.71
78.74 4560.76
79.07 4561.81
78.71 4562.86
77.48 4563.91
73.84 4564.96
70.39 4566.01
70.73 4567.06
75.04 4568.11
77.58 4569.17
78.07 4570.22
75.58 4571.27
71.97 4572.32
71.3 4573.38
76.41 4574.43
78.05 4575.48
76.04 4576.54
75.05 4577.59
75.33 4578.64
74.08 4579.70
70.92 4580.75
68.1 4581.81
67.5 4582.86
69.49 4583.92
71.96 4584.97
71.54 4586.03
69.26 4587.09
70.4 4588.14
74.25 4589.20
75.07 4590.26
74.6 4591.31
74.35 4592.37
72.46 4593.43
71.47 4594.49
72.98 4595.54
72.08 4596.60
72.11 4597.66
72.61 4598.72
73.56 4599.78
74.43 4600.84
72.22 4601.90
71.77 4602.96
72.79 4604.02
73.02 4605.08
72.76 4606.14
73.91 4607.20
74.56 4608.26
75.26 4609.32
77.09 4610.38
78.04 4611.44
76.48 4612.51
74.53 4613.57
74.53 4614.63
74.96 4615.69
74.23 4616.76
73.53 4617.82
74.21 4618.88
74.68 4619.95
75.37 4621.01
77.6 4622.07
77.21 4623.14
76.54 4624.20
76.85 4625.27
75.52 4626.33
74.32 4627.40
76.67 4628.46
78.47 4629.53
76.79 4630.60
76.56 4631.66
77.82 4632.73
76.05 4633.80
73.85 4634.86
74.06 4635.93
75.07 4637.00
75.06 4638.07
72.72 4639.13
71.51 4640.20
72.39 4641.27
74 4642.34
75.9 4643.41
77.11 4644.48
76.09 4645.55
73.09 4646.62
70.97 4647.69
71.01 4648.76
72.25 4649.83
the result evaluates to -0.10 mag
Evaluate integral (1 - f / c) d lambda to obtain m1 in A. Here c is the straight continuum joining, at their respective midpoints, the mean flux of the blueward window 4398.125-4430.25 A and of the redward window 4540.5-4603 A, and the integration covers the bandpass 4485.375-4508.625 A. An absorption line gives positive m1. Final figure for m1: -1.6 A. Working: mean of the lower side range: 62.4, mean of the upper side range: 73.2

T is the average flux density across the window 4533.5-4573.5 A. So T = 72.7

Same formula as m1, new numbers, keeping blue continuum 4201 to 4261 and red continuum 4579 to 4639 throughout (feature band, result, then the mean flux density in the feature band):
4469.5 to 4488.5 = -0.8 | 70.7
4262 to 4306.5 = 6.3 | 50.3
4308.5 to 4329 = 2.5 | 52.9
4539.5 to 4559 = -0.3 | 72.3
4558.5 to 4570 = -0.6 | 75.9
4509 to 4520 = -0.8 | 74.7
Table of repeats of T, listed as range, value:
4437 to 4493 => 67.8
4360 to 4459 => 62.4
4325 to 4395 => 59.8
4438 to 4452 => 68.5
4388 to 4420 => 60.4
